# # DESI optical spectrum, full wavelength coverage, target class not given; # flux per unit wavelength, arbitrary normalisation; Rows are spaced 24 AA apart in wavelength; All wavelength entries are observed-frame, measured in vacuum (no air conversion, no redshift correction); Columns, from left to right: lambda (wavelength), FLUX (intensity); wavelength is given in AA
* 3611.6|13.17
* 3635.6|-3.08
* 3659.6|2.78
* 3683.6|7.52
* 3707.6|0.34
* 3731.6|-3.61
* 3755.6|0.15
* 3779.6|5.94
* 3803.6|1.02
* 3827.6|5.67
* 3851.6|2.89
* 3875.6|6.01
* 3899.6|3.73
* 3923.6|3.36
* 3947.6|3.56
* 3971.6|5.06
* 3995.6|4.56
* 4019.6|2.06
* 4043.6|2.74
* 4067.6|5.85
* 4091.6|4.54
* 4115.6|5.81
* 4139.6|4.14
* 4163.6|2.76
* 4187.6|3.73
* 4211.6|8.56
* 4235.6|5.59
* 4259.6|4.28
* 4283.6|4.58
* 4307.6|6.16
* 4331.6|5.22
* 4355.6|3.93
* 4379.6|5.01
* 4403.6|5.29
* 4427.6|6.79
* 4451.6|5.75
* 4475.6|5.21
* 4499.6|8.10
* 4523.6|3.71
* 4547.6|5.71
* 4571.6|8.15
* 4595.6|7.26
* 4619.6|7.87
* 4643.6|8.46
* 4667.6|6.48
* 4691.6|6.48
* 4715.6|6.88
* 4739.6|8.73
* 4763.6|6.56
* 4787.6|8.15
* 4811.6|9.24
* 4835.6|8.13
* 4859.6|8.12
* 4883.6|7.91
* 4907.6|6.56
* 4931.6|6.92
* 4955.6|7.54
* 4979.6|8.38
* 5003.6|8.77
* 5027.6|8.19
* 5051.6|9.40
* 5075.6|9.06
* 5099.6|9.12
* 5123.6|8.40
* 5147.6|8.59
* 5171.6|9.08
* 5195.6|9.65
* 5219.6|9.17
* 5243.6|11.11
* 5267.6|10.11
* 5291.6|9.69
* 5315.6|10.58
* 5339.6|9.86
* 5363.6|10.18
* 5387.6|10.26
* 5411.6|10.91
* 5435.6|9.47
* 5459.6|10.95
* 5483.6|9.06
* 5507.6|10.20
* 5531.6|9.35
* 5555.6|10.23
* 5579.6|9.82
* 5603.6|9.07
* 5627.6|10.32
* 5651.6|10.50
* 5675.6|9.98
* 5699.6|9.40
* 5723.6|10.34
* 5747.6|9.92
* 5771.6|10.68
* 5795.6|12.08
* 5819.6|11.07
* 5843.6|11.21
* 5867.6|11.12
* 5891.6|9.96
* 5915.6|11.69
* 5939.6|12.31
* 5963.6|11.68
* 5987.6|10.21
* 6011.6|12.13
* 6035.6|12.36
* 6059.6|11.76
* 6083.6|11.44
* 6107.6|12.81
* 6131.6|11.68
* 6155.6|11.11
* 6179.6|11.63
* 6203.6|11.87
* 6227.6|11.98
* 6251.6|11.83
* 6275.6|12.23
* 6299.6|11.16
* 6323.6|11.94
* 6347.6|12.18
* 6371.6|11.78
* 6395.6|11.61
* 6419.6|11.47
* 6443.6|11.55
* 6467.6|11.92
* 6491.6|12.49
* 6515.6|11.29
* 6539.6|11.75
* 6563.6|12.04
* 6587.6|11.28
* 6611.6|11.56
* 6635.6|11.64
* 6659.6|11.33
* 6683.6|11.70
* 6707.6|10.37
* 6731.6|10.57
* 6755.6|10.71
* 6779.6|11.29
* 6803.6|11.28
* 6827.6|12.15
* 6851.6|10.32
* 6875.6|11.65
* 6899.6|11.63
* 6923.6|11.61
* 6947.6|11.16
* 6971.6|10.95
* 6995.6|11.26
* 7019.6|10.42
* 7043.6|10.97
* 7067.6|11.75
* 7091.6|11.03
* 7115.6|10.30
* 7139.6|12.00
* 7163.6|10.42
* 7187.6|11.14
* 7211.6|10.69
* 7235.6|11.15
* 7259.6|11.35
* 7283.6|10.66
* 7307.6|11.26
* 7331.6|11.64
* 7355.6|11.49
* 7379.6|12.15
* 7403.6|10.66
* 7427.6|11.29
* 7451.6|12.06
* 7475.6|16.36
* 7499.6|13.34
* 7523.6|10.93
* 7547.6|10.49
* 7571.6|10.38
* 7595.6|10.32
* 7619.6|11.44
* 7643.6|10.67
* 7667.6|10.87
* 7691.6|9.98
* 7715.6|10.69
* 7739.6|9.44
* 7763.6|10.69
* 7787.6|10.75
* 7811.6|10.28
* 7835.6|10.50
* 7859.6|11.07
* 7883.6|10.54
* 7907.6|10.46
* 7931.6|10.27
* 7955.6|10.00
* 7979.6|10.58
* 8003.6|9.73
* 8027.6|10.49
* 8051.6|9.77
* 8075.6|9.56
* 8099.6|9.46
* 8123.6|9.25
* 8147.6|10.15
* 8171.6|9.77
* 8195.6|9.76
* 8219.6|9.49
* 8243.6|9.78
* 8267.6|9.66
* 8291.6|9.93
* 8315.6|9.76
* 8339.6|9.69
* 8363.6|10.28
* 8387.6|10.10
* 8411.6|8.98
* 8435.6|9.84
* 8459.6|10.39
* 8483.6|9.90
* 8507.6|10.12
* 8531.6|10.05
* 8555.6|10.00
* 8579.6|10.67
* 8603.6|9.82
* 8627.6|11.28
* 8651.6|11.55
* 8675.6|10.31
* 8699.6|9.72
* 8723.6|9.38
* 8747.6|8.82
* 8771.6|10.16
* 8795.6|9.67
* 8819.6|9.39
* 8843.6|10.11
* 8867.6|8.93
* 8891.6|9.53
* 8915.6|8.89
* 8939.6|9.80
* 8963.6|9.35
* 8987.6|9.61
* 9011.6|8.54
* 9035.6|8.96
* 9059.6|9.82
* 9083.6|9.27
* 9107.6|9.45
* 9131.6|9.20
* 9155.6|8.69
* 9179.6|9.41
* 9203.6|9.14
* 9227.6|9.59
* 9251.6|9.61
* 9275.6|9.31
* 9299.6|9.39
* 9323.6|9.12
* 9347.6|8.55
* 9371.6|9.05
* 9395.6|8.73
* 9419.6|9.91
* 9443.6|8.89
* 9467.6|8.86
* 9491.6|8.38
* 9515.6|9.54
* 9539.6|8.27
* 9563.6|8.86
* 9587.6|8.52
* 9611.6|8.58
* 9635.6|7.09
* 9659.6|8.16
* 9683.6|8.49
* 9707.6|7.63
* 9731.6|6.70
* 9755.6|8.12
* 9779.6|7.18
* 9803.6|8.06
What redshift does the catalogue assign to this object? 0.14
